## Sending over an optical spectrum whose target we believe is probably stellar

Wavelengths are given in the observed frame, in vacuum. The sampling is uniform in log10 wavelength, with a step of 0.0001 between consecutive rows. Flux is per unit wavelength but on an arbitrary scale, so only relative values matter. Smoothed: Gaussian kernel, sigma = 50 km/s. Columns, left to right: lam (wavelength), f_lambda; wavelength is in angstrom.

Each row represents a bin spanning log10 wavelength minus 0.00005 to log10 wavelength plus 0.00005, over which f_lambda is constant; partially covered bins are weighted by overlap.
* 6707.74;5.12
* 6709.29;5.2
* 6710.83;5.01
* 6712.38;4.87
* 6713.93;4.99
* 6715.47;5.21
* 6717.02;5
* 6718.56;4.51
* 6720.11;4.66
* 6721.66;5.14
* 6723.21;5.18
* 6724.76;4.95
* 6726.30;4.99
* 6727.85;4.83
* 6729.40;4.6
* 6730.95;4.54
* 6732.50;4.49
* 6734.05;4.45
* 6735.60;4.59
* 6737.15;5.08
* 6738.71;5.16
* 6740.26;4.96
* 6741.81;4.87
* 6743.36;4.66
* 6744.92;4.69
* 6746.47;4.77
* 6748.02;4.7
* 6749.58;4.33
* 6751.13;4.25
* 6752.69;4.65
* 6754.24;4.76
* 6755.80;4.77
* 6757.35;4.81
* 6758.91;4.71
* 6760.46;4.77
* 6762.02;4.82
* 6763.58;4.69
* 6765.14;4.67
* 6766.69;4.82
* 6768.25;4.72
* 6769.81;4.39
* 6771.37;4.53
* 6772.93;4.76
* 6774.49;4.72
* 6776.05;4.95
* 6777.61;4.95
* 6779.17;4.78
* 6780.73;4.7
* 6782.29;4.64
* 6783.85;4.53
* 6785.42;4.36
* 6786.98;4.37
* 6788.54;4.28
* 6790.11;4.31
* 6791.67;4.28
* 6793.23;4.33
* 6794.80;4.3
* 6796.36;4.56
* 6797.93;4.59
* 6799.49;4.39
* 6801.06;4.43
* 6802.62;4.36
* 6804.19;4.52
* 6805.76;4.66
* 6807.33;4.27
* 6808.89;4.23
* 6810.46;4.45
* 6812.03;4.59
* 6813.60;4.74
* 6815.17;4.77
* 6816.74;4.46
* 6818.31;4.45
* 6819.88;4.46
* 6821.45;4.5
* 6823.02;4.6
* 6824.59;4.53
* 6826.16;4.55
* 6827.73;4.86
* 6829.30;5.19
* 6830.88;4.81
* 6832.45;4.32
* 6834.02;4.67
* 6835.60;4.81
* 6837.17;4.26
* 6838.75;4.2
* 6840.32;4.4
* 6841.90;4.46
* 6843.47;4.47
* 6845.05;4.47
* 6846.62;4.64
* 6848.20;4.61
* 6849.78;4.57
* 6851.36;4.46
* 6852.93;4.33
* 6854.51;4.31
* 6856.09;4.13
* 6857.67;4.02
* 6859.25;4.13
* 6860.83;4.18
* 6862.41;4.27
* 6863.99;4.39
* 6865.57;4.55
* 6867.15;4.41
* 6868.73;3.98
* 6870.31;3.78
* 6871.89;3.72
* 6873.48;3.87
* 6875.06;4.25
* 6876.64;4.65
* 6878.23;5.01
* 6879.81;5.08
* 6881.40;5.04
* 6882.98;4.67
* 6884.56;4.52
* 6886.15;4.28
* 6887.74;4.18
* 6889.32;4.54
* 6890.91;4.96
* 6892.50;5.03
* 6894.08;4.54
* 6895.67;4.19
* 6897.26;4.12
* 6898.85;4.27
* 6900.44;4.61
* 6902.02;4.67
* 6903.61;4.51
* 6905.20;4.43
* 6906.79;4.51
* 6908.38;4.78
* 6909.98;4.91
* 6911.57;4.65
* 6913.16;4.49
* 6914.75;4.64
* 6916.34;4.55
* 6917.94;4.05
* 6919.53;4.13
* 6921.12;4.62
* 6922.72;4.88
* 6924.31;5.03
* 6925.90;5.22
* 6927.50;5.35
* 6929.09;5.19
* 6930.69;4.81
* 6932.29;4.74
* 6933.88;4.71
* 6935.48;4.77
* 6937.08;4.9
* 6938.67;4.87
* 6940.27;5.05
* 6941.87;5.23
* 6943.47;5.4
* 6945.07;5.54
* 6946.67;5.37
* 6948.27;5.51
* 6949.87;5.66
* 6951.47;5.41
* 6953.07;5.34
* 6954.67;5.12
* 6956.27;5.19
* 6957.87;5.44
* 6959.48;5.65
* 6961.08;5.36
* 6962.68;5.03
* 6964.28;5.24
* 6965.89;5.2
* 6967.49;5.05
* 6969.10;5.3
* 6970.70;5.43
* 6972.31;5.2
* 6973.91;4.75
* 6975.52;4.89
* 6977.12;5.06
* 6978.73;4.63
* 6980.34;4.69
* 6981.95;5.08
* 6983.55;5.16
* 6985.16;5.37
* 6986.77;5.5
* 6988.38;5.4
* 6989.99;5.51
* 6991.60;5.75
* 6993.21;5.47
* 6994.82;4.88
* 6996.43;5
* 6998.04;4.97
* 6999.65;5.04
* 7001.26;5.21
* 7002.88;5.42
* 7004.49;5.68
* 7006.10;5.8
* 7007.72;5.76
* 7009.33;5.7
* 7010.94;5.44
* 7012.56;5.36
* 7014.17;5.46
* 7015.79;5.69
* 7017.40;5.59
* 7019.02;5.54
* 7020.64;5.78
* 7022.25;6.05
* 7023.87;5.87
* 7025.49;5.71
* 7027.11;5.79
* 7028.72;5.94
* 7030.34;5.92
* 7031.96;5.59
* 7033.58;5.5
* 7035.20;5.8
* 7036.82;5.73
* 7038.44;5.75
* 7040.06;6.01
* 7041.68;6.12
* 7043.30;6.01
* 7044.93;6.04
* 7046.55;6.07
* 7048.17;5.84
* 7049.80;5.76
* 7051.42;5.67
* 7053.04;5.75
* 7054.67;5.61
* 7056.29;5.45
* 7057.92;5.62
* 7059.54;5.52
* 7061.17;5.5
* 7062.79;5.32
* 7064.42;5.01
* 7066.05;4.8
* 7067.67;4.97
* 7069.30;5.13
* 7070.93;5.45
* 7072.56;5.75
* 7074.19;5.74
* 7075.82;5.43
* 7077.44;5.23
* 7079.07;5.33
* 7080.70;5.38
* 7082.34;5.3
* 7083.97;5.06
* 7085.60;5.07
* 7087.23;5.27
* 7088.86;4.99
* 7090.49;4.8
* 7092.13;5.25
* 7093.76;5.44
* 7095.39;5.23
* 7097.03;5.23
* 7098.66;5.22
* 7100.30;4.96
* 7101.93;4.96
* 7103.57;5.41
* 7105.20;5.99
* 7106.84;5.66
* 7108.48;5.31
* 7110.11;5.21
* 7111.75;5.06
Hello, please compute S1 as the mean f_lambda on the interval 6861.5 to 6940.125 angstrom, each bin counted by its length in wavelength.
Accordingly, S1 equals 4.58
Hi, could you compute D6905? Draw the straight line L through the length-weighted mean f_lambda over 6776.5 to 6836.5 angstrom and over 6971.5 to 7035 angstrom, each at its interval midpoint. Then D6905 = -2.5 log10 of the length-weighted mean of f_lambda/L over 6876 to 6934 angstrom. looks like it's 0.07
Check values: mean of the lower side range 4.54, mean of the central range 4.66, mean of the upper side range 5.42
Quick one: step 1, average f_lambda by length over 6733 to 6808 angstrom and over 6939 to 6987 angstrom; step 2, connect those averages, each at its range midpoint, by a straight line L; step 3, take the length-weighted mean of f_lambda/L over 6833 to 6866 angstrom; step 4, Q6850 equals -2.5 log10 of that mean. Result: 0.11 mag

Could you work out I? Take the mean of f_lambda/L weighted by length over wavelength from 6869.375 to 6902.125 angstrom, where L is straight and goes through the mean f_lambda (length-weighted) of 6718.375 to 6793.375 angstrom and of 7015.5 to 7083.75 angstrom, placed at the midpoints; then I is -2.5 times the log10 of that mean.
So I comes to 0.14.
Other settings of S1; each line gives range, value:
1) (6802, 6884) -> 4.46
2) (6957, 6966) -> 5.33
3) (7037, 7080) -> 5.57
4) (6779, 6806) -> 4.45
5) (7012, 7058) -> 5.76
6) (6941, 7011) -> 5.29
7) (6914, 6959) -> 5.03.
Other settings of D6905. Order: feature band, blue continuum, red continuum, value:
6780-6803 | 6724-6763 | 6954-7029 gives 0.10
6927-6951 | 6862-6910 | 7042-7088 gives -0.08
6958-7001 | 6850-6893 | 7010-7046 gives 0.03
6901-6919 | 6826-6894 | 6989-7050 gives 0.06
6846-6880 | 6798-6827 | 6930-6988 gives 0.10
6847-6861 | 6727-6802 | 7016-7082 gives 0.15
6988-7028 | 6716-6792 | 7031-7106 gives -0.04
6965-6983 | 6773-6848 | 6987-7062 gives 0.07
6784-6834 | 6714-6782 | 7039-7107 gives 0.09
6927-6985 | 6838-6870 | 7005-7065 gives -0.01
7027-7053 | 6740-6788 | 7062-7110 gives -0.13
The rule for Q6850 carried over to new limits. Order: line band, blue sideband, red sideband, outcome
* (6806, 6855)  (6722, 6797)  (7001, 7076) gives 0.088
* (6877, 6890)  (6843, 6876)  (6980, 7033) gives -0.048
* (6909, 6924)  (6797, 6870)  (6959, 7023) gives 0.081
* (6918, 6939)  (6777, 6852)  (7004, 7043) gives 0.076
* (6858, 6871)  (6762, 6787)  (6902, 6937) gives 0.120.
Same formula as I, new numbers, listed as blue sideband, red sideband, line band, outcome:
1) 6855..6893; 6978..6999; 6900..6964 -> -0.04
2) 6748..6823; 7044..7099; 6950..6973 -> -0.05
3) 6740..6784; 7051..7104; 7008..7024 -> -0.09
